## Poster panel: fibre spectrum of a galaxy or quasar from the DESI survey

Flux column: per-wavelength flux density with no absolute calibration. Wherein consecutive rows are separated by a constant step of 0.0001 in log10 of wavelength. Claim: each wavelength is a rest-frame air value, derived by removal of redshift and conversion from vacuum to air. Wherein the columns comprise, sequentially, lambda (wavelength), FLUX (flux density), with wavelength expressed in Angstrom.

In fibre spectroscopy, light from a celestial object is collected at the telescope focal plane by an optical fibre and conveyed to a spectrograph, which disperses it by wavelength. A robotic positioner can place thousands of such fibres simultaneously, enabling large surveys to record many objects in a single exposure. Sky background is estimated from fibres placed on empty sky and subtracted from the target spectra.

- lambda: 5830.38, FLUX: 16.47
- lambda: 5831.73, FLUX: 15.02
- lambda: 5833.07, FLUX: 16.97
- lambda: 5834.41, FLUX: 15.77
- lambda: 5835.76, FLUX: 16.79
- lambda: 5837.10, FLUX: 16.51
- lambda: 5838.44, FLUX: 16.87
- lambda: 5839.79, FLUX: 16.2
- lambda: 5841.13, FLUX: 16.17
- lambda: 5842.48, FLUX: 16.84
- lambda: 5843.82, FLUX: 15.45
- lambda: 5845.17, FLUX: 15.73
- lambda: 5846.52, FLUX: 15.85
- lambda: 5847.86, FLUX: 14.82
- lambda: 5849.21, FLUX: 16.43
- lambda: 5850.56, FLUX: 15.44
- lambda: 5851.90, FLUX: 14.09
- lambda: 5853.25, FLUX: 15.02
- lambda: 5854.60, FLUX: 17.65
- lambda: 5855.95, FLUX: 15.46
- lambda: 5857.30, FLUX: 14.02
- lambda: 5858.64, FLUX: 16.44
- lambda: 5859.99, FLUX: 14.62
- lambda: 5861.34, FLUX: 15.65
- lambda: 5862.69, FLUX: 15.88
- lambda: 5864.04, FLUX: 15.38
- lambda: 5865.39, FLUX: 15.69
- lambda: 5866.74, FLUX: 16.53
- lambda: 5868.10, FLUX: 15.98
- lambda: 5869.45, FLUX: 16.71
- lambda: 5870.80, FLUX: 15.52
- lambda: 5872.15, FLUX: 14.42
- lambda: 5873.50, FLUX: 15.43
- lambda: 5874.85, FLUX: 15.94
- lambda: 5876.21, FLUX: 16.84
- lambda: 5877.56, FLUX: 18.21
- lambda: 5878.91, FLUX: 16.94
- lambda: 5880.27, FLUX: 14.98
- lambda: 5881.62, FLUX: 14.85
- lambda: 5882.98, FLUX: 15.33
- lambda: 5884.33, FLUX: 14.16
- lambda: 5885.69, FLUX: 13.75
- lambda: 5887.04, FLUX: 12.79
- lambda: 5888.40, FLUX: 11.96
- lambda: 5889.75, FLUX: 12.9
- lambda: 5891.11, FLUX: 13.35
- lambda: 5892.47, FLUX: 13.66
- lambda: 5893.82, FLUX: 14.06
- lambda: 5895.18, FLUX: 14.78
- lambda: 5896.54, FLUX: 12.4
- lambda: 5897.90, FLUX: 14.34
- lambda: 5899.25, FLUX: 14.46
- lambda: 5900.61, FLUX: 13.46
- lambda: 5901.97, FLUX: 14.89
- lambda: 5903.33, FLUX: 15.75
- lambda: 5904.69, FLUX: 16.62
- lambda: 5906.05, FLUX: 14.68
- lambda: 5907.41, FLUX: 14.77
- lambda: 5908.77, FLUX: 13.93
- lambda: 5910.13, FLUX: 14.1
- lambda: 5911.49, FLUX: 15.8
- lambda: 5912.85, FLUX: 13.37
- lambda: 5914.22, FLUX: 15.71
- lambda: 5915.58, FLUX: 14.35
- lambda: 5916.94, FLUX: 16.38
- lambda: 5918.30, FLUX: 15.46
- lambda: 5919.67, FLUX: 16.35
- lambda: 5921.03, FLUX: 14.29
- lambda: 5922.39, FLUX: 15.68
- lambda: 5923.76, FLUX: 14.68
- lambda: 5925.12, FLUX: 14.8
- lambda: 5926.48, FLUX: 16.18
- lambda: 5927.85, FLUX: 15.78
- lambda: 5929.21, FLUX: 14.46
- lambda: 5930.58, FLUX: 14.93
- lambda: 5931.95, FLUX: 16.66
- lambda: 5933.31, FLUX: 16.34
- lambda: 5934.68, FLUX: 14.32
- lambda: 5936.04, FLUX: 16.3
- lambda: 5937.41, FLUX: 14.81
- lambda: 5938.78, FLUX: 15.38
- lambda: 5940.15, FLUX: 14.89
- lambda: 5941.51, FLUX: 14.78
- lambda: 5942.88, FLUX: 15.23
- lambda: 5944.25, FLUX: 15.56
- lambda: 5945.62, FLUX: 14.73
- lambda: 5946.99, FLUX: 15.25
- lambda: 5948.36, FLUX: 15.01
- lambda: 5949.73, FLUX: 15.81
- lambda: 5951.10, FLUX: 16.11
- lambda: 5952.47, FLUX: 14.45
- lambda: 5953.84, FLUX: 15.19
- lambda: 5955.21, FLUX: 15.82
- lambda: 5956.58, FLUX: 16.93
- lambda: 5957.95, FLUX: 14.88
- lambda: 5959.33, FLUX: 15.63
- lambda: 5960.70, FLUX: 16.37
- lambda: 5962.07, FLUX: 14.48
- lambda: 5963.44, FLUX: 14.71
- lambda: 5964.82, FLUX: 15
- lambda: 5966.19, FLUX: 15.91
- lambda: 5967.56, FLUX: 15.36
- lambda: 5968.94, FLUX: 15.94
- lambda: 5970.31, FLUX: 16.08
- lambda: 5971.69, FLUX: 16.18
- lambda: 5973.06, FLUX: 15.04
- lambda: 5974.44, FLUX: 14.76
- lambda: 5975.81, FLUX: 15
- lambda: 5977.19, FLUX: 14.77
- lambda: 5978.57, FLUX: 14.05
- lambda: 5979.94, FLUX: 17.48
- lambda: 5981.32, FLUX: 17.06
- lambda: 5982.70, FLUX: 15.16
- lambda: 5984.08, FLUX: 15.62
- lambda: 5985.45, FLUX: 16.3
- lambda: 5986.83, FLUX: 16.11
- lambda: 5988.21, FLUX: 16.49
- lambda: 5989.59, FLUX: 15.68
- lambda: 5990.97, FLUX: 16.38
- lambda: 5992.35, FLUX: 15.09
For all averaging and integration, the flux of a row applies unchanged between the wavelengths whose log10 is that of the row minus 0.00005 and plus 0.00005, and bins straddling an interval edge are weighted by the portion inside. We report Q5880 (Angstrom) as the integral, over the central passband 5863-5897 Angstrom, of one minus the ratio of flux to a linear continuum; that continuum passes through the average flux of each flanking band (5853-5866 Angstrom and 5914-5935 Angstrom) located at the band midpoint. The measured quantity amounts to 1.3 Angstrom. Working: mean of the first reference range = 15.6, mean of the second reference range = 15.4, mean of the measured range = 14.9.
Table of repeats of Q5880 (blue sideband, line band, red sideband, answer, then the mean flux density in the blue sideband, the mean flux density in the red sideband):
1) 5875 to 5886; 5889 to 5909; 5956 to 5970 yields 1.8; 15.7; 15.5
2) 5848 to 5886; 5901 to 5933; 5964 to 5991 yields 0.9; 15.6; 15.7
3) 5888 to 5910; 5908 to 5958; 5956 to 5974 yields -1.3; 14.2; 15.6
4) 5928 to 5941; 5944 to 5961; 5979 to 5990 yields 0.2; 15.4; 16.2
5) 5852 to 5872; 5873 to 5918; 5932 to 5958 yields 2.5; 15.7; 15.4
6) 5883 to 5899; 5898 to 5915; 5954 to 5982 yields -1.0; 13.6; 15.6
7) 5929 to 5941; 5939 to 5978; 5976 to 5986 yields 0.5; 15.4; 15.7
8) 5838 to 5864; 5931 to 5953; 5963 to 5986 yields 0.3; 15.7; 15.6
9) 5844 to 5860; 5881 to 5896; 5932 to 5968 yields 1.6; 15.5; 15.4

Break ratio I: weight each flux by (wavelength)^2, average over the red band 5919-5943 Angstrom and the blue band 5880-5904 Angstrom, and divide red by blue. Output 1.1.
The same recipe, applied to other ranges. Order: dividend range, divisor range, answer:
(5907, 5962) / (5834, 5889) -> 1.01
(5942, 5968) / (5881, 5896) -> 1.14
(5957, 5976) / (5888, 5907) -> 1.12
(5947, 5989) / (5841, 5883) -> 1.03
